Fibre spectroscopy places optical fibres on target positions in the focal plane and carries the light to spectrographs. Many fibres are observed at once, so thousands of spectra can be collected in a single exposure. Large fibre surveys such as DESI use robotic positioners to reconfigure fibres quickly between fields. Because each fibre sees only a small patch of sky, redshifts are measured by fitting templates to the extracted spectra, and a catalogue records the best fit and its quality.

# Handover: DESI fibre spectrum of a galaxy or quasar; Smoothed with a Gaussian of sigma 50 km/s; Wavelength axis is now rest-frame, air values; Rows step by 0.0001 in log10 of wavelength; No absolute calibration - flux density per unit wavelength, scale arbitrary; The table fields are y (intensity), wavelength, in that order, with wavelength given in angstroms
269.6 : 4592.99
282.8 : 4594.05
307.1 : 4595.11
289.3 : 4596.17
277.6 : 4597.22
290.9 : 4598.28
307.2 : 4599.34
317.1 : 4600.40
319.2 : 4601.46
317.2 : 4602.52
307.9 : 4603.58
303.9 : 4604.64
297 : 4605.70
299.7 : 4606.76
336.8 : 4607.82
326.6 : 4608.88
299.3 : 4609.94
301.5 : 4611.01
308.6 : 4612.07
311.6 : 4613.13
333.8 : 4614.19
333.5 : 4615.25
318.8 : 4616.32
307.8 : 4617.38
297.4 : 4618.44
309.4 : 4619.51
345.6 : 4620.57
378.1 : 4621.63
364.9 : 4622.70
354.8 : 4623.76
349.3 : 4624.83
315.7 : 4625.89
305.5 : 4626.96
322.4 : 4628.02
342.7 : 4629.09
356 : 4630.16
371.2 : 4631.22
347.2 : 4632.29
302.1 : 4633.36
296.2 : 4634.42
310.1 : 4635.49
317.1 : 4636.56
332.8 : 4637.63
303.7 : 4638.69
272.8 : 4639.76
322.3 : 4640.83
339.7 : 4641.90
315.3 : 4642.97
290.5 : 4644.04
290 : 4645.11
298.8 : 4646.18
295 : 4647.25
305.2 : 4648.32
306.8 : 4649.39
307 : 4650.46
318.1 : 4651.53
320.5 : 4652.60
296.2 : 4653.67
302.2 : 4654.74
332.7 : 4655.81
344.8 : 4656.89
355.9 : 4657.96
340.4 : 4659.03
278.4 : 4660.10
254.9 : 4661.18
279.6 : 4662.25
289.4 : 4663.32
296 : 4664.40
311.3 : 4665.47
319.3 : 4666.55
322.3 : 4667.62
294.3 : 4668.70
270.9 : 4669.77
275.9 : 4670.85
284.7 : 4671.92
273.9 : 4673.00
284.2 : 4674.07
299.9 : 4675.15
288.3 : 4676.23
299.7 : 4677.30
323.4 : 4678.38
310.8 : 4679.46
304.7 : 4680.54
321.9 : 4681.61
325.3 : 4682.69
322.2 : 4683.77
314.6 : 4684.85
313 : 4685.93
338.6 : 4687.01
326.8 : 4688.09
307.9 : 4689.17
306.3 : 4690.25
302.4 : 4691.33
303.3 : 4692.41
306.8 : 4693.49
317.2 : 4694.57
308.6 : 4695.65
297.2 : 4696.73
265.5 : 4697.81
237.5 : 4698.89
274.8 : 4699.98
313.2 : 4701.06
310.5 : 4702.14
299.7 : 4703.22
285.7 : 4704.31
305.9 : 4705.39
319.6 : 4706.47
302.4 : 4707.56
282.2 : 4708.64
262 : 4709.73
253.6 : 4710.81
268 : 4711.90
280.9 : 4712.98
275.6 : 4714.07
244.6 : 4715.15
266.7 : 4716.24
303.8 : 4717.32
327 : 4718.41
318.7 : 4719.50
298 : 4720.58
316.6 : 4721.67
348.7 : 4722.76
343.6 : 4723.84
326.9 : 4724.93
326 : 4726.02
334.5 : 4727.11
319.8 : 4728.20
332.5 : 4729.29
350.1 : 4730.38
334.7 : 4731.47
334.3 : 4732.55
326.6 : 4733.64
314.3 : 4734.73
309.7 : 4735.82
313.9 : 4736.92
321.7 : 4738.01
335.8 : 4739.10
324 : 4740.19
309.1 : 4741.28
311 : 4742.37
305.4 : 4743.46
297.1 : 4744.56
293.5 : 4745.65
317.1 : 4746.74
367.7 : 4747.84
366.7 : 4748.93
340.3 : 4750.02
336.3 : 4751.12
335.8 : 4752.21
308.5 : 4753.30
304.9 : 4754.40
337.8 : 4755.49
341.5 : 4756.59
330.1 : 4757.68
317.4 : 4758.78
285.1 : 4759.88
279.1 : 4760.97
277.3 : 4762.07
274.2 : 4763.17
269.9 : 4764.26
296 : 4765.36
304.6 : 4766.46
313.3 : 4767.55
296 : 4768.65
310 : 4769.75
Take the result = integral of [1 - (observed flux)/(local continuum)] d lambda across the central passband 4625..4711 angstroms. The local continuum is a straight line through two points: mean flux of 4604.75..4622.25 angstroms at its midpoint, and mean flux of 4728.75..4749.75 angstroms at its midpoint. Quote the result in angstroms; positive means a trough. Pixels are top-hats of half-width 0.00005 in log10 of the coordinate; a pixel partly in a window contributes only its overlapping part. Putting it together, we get 4.1 angstroms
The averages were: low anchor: 319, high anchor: 325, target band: 306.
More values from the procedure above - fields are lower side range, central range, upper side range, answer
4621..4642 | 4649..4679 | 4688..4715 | 0.9 angstroms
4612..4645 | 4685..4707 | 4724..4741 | 1.6 angstroms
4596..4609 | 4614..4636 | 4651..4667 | -1.7 angstroms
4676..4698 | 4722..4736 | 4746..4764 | -0.7 angstroms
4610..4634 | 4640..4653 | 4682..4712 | 0.5 angstroms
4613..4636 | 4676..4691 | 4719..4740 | 0.6 angstroms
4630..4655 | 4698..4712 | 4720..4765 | 1.4 angstroms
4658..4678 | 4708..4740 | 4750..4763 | -0.3 angstroms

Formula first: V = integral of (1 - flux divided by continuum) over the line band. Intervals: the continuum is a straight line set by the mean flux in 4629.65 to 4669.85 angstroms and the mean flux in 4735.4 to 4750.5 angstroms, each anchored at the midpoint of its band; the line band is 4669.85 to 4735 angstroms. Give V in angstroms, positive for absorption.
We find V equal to 2.7 angstroms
